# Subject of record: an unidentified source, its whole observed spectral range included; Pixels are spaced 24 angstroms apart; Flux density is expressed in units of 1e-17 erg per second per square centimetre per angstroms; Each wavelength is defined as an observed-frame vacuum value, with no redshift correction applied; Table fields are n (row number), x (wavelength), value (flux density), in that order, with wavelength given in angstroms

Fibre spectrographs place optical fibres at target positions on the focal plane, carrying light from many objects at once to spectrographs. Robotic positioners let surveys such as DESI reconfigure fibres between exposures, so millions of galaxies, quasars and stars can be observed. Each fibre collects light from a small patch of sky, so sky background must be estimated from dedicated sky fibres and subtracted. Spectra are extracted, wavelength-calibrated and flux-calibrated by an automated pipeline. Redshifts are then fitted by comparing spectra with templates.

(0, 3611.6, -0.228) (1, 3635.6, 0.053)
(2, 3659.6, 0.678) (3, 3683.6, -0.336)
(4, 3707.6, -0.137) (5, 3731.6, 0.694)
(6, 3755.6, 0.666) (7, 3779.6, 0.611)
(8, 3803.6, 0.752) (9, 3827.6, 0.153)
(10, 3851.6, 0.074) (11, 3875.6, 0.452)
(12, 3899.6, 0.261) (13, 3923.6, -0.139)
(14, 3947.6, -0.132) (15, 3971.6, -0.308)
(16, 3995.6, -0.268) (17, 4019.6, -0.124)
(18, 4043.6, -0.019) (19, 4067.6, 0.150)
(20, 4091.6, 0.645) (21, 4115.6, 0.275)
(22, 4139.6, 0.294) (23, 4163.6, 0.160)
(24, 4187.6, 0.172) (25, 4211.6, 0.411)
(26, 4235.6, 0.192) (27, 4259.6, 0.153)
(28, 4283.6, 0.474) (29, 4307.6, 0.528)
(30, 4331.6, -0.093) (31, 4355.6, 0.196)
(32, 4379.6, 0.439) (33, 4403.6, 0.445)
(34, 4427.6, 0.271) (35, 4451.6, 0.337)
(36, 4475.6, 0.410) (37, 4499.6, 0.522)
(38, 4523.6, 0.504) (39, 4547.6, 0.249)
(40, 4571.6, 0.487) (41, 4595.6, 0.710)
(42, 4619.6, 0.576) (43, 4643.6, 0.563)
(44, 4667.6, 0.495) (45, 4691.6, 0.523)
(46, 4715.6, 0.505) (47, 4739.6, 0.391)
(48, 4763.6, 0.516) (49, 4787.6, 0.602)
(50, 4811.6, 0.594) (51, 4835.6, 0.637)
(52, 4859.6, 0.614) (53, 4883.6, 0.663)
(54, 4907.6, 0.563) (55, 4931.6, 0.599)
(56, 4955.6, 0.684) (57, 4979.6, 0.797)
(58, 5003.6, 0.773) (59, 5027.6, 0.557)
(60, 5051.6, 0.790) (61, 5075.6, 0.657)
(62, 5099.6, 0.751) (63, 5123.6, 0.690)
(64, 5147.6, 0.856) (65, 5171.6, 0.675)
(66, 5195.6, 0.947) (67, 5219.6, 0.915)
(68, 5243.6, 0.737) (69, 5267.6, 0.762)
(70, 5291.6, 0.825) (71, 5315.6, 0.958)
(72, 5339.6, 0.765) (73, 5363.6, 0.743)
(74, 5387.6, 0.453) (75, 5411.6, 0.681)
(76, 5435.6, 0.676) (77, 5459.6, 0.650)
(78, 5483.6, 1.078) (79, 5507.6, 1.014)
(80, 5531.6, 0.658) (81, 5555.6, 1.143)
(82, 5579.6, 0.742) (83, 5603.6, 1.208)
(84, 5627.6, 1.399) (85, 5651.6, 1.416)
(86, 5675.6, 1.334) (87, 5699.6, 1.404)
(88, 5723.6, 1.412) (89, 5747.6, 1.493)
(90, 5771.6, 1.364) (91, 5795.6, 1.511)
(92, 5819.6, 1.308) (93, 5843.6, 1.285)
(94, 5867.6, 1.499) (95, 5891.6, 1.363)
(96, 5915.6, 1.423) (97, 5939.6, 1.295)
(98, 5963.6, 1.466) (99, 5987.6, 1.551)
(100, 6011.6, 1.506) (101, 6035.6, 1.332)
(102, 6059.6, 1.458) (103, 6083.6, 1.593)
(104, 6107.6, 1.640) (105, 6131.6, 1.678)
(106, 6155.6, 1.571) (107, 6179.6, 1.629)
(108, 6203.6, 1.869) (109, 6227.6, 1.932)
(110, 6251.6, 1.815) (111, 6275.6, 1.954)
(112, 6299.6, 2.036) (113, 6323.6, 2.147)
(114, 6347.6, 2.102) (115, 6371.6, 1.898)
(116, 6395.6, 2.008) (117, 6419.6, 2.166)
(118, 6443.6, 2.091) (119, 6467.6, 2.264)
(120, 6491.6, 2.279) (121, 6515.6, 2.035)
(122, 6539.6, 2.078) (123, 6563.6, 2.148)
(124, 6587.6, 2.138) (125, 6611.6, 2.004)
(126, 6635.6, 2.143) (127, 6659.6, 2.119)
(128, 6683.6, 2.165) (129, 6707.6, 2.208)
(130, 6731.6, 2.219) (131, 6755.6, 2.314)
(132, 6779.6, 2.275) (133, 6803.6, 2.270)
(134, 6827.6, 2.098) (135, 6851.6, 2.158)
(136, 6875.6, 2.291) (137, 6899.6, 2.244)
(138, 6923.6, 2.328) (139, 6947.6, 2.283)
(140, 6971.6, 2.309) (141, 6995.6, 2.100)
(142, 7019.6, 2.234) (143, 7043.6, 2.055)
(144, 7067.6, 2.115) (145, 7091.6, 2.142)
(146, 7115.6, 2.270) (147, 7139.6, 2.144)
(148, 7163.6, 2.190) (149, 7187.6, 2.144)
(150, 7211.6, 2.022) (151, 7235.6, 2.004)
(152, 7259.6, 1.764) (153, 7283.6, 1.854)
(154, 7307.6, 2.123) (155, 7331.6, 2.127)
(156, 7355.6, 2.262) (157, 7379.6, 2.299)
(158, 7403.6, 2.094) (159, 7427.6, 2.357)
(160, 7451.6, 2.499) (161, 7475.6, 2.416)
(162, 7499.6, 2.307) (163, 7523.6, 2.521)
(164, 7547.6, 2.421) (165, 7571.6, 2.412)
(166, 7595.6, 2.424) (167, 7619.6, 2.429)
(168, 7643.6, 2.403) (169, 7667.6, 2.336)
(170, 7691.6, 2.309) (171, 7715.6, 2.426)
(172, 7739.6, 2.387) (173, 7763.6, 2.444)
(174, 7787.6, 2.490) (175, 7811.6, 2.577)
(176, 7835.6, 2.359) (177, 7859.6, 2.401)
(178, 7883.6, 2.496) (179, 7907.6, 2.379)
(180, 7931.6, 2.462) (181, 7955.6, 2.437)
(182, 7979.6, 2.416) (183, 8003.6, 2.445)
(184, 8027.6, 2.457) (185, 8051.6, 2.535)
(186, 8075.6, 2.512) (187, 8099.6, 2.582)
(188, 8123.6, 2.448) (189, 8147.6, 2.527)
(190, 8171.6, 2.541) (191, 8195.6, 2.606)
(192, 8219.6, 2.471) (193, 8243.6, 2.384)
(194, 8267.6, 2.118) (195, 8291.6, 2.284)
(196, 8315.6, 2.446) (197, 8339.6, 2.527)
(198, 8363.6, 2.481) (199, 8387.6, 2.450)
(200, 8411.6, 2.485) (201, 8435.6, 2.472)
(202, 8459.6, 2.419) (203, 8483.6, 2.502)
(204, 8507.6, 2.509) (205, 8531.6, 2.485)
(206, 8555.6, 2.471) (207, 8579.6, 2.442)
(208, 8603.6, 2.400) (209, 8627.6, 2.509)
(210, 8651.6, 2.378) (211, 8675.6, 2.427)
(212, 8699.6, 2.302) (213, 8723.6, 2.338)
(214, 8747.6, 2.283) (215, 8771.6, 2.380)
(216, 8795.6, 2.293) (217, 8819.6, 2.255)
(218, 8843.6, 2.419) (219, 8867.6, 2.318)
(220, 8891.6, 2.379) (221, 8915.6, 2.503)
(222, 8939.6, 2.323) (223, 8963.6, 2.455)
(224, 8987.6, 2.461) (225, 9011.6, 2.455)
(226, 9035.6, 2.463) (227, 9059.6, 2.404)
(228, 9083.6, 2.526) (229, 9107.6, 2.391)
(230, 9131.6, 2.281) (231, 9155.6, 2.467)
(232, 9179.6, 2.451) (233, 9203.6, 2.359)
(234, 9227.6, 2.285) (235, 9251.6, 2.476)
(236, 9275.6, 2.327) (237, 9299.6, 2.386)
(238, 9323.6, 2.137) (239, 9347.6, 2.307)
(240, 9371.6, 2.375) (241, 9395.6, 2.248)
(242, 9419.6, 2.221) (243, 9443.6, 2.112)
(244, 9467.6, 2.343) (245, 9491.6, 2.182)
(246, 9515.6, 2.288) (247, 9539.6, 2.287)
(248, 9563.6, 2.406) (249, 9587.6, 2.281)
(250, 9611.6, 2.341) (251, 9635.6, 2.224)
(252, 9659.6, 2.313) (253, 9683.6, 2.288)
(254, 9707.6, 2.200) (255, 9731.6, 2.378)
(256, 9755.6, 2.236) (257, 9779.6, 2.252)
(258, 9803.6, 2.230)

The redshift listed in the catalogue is 0.405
